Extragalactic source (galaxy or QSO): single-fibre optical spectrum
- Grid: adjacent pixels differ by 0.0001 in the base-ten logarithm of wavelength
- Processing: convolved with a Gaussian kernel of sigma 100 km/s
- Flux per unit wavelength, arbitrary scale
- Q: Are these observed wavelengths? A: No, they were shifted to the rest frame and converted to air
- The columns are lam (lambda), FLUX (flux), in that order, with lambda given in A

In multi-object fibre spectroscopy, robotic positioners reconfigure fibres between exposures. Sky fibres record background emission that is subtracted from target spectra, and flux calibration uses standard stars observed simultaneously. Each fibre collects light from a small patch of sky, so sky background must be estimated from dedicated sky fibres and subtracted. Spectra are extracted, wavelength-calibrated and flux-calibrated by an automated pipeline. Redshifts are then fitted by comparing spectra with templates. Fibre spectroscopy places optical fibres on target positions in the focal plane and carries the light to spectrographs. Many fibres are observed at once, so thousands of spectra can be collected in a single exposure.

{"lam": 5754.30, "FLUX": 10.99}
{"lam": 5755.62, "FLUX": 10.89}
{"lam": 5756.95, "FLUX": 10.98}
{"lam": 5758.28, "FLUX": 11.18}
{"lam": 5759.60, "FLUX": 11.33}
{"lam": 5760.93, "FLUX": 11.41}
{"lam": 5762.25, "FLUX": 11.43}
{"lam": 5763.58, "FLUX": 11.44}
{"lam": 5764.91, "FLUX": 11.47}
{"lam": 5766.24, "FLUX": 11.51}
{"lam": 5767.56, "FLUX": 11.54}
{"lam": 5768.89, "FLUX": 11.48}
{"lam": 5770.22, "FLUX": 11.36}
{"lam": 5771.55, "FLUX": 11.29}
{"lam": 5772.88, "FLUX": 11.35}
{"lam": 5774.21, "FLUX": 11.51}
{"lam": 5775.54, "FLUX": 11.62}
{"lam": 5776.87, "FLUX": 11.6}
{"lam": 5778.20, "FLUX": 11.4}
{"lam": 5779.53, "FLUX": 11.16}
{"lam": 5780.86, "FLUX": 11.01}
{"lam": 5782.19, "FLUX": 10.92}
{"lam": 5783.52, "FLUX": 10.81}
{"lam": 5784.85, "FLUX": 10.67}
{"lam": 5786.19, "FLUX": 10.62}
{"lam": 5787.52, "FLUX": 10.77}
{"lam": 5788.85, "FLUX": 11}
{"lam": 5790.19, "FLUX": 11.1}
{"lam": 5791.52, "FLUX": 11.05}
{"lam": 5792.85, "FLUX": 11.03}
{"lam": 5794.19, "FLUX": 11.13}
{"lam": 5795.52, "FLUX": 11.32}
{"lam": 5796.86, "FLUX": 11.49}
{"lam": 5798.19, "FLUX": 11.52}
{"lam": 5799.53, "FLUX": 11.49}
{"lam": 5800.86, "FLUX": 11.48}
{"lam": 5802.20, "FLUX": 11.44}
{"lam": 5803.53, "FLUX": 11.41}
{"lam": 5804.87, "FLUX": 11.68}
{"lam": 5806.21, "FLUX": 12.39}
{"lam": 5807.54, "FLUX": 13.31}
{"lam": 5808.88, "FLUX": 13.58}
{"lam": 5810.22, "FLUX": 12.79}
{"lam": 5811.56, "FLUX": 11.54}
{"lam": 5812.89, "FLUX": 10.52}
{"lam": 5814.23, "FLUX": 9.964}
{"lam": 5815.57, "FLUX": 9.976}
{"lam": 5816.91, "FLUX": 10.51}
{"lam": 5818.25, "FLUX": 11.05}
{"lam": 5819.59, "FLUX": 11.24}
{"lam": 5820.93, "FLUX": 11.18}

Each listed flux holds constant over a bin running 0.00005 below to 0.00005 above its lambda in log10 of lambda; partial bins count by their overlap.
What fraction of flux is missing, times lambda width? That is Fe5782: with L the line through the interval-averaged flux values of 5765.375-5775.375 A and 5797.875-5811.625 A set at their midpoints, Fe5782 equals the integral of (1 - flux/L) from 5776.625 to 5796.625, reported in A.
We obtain 1.2 A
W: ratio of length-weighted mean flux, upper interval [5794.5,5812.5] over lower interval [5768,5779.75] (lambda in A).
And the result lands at 1.04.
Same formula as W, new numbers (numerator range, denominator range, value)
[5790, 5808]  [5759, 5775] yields 1.01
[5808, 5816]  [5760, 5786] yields 1.02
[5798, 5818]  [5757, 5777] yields 1.01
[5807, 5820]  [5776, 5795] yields 1.04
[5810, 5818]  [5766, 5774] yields 0.94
